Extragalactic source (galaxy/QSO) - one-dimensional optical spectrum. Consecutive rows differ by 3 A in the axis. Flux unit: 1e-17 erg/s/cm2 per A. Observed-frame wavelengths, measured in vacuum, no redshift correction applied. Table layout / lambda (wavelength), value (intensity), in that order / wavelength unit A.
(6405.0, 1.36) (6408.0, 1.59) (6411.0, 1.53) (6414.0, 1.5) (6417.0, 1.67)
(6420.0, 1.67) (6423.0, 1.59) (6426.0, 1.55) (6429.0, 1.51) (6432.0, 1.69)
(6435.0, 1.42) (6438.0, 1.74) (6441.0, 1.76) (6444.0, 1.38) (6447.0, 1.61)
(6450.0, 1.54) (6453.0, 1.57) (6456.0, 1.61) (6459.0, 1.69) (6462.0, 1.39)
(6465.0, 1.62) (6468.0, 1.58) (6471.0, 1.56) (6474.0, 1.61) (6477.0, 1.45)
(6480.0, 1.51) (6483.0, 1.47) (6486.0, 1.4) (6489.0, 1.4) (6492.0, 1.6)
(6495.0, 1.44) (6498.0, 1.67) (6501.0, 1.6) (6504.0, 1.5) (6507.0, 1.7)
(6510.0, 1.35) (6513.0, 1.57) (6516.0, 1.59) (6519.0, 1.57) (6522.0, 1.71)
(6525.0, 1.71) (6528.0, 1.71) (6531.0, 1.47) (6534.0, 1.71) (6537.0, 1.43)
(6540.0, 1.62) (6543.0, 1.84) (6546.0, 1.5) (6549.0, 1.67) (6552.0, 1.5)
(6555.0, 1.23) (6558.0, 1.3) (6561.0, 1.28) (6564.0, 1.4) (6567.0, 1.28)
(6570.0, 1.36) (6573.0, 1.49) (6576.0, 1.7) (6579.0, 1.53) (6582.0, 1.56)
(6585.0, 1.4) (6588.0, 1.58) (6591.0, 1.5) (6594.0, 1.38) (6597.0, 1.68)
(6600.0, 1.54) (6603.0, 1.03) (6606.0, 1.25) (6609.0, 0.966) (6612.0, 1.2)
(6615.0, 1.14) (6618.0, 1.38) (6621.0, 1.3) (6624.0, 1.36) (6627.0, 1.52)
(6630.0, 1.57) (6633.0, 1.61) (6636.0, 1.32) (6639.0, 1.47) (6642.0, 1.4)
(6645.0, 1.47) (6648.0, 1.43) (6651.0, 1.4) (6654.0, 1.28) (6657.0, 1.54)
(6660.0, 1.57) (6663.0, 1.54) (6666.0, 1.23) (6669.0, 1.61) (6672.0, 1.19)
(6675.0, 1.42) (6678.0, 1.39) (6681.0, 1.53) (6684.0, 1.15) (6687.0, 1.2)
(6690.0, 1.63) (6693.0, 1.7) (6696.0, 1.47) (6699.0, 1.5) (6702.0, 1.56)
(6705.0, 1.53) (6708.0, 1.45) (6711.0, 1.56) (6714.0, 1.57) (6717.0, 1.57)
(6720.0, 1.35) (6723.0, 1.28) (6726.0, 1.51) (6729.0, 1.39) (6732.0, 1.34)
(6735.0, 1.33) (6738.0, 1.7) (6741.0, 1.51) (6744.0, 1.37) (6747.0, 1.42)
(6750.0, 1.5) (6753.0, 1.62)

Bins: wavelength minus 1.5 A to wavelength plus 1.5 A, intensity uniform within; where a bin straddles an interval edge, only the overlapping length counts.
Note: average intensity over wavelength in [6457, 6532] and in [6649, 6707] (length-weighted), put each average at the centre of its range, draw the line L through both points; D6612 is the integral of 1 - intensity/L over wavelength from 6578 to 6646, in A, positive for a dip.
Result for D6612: 4.0 A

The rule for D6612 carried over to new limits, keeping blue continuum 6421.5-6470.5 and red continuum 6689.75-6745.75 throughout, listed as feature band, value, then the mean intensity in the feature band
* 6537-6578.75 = 1.79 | 1.47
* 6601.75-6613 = 3.06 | 1.11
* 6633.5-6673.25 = 2.19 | 1.43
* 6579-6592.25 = 0.16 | 1.51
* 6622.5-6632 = 0.17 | 1.49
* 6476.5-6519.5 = 1.06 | 1.52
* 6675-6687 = 1.24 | 1.34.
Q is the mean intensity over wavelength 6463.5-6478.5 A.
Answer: 1.56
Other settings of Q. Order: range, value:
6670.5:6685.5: 1.34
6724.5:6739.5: 1.45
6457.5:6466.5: 1.57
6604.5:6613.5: 1.14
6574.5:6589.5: 1.55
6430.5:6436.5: 1.55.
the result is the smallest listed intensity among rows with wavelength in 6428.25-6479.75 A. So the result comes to 1.38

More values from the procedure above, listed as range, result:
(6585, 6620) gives 0.966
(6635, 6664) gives 1.28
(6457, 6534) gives 1.35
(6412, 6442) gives 1.42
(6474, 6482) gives 1.45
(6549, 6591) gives 1.23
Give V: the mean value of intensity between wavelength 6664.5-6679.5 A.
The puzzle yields 1.37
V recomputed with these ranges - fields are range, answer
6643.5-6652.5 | 1.43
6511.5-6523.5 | 1.61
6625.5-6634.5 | 1.57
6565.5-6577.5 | 1.46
